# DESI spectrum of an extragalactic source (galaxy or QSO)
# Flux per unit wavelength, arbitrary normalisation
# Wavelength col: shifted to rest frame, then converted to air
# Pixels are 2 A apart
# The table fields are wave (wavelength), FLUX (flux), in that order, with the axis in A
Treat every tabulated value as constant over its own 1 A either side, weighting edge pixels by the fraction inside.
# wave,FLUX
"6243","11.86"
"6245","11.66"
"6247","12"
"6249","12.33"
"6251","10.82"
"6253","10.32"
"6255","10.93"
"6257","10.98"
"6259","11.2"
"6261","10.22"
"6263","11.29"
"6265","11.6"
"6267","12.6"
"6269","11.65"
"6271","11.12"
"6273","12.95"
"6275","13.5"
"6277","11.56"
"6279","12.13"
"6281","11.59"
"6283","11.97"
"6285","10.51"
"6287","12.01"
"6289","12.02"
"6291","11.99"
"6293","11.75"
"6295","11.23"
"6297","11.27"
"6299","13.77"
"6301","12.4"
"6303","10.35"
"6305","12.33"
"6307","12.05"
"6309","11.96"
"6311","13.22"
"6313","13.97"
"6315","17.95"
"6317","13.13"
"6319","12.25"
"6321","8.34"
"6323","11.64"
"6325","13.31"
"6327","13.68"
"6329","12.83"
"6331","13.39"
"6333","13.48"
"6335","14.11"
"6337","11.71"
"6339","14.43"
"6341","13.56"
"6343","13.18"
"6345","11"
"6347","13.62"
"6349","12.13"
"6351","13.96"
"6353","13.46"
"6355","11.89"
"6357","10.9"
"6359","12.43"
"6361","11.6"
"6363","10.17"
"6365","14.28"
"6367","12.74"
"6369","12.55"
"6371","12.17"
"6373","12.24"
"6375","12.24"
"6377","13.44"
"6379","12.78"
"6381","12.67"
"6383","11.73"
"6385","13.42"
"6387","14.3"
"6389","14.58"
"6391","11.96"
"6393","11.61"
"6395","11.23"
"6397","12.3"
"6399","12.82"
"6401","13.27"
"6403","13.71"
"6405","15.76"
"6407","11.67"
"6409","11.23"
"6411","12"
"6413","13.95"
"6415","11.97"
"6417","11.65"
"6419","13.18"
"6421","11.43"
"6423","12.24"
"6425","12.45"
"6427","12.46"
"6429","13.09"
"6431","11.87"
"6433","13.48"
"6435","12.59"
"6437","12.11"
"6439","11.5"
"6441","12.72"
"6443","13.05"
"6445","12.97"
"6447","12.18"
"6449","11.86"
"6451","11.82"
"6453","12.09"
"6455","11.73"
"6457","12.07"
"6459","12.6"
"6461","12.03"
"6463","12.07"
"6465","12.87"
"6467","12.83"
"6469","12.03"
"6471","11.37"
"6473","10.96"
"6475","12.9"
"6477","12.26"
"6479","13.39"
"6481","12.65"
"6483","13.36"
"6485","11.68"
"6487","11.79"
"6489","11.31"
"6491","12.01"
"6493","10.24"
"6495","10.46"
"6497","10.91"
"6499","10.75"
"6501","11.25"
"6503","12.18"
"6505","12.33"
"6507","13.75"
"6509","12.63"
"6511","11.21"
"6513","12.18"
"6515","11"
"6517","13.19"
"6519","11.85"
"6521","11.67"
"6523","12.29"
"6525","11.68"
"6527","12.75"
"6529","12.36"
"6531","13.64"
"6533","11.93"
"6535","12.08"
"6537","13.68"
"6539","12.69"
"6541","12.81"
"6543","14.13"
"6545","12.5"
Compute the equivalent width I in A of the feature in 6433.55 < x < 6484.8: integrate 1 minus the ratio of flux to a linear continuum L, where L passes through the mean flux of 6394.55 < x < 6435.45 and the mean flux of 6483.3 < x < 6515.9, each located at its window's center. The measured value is -0.93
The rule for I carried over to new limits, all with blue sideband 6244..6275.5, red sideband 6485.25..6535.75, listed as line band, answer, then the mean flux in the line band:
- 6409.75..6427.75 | -0.9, 12.4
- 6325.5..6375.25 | -4.5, 12.7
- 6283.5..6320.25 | -2.6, 12.4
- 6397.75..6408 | -1.5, 13.4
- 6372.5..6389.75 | -2.0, 13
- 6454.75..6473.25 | -0.4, 12.1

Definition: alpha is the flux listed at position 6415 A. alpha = 11.97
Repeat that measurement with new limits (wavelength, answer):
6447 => 12.18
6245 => 11.66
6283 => 11.97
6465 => 12.87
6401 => 13.27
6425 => 12.45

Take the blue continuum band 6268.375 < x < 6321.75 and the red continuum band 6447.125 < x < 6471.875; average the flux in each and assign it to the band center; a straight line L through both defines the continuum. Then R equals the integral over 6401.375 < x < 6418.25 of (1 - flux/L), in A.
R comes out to -0.86 A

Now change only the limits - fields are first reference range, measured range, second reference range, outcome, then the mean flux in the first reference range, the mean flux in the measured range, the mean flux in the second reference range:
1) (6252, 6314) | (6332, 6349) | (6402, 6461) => -1.42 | 11.8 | 13.1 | 12.5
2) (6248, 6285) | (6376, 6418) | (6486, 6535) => -3.66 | 11.6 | 12.8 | 11.9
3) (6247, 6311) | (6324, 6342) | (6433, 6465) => -2.25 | 11.7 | 13.4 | 12.3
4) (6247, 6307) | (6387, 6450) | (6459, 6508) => -3.62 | 11.7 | 12.6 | 12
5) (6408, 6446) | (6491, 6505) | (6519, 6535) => 1.35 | 12.4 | 11.1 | 12.3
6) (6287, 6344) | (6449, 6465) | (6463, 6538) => 0.17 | 12.7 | 12.1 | 12.1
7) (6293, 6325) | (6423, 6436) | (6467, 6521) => -0.58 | 12.4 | 12.6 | 11.9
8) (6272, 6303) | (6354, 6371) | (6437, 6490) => 0.02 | 12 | 12.1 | 12.2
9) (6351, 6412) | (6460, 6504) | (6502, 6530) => 1.56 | 12.6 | 11.9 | 12.2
